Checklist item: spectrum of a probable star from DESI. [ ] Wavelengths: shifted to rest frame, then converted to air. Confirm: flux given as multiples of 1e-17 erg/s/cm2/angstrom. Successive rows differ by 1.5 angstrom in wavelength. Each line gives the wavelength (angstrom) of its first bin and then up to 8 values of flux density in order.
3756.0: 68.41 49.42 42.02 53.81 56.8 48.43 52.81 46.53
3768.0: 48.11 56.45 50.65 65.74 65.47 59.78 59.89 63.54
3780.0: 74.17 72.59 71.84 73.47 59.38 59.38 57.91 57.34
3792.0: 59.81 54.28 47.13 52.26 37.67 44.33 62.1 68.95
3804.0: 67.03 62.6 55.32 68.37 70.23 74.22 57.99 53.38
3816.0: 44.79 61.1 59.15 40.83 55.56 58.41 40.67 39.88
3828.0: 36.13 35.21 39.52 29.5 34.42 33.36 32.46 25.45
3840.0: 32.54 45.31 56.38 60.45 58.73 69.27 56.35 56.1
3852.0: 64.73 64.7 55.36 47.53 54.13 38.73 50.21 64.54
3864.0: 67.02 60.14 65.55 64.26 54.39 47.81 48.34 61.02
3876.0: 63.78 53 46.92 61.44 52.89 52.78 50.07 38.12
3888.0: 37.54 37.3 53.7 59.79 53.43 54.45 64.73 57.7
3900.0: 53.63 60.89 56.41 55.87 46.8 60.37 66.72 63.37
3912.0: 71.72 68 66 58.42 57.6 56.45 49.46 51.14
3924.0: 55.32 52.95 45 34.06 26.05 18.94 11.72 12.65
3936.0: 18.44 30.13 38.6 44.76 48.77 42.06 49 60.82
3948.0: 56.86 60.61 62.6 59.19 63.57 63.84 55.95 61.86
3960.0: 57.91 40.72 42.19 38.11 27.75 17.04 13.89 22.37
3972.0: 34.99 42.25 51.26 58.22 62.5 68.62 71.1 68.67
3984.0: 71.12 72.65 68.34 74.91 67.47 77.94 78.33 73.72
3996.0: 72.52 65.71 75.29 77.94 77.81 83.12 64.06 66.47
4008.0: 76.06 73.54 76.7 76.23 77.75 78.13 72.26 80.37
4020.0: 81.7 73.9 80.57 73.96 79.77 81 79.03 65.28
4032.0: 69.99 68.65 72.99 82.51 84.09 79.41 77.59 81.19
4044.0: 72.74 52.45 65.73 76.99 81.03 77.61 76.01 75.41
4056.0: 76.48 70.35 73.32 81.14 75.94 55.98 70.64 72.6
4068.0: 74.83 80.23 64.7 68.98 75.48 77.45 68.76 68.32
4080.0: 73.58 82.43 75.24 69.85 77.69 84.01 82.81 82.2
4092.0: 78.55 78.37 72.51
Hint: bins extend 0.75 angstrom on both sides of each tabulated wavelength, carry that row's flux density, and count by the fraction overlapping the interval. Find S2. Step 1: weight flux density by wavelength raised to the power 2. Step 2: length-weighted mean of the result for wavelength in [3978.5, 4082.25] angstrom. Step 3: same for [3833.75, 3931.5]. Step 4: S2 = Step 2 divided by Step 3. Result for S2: 1.50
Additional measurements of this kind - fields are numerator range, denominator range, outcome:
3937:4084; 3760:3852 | 1.37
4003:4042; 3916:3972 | 1.83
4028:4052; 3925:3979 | 1.82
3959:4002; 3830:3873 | 1.20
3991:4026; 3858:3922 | 1.43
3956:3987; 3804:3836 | 1.06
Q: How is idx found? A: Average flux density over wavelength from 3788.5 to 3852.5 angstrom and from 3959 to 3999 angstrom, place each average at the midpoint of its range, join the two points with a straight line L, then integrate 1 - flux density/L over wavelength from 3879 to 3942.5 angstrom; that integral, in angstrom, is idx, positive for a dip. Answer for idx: 5.9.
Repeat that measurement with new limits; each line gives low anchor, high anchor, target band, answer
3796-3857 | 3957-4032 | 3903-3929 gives 0.8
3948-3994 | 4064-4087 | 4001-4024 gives -4.9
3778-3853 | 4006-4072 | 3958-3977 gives 8.2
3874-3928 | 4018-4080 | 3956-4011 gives 5.1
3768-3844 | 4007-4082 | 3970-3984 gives 2.8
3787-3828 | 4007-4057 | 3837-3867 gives 2.9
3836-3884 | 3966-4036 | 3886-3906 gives 1.7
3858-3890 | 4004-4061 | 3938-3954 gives 2.7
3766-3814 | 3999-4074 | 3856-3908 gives 9.0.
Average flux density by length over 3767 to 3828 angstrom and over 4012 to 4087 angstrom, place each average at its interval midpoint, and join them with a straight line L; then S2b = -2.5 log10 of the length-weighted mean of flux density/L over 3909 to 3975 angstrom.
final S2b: 0.42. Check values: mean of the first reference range 58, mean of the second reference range 74.6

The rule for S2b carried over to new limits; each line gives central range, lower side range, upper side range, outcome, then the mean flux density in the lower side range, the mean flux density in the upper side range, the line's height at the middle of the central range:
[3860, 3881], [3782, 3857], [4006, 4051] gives 0.02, 53.1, 75.3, 58.5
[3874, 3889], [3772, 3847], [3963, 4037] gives 0.14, 53.9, 66.3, 58.6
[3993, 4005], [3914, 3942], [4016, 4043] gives -0.13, 40.9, 76.9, 66.1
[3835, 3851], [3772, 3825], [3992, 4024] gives 0.30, 59.6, 75.4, 62.9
